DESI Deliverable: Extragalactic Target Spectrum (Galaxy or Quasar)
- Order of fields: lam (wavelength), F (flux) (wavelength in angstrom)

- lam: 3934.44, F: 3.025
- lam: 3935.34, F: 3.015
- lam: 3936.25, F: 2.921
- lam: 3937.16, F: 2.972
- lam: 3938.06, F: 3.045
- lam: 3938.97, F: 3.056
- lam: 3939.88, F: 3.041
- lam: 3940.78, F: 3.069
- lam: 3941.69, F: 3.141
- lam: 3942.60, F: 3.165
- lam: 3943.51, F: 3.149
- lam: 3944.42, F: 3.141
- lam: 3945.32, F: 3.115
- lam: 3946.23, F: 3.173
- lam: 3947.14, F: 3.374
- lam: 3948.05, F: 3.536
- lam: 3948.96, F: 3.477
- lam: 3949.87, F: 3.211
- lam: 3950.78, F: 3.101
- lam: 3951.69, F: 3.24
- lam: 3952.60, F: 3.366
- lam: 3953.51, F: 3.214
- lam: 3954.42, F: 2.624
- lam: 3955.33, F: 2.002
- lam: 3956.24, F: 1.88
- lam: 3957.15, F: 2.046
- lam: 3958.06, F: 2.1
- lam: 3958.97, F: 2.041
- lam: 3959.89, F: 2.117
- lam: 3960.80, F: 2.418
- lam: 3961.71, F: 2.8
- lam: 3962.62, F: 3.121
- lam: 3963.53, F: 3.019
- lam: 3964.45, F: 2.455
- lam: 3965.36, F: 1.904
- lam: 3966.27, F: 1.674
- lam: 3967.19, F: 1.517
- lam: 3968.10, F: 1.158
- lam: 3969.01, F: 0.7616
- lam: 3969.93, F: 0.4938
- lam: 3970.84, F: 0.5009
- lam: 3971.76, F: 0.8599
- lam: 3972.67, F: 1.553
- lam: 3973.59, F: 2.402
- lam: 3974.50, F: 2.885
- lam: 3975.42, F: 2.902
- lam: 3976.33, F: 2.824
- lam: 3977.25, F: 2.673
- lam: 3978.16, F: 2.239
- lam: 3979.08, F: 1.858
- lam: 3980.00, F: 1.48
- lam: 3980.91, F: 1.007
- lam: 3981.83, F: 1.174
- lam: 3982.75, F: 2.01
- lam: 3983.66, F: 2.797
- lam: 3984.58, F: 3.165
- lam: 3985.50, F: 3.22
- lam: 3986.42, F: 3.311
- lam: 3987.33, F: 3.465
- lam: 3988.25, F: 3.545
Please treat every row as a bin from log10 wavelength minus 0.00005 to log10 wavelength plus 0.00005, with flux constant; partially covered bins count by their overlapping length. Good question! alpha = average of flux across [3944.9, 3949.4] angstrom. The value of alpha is 3.33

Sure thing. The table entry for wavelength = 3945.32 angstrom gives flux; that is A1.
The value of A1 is 3.115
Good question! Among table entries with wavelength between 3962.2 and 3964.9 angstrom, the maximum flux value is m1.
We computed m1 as 3.121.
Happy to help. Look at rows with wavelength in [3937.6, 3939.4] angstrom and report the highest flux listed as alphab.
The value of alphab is 3.056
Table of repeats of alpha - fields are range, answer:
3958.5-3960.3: 2.07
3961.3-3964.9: 2.85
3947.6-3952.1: 3.31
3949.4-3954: 3.22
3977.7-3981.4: 1.65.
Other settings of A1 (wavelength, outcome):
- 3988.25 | 3.545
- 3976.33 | 2.824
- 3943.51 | 3.149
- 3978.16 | 2.239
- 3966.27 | 1.674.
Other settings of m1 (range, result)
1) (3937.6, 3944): 3.165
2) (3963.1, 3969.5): 3.019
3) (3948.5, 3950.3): 3.477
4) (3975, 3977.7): 2.902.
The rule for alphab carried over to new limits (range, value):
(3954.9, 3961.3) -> 2.418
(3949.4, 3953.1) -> 3.366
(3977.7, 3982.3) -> 2.239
